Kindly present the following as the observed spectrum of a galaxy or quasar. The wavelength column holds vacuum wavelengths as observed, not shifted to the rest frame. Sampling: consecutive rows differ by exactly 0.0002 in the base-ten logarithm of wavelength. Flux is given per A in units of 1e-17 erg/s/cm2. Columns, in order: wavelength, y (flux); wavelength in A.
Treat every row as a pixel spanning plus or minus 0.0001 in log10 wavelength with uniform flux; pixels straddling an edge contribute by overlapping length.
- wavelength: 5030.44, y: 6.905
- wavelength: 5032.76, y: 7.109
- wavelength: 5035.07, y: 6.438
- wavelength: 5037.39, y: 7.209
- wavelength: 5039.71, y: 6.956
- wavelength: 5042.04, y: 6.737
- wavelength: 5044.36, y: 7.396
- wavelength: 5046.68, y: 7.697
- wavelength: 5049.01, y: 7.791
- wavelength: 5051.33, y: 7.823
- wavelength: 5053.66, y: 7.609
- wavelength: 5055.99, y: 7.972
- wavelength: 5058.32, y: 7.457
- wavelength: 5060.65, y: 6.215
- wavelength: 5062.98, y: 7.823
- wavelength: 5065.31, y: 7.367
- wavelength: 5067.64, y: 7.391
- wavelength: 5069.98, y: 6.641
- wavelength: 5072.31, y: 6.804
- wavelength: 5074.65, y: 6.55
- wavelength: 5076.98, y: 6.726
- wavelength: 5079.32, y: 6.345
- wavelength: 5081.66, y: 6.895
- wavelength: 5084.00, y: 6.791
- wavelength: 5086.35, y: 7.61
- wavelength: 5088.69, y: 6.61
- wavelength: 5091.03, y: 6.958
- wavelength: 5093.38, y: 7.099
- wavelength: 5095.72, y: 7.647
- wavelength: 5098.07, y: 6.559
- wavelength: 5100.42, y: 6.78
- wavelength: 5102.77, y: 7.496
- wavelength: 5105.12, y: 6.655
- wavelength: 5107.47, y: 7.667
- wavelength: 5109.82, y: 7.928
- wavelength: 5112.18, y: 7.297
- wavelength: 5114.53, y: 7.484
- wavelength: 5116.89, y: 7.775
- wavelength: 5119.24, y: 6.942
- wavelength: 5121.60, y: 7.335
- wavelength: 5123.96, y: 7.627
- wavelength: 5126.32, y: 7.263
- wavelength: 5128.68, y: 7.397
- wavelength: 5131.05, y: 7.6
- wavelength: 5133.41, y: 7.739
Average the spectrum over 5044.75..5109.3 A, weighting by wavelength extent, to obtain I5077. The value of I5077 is 7.16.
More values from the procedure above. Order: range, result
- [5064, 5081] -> 6.84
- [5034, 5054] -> 7.28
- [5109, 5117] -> 7.58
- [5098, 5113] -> 7.24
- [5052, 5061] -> 7.44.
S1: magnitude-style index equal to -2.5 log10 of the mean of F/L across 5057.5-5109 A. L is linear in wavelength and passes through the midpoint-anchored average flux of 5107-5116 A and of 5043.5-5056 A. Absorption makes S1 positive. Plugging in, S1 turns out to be 0.09 mag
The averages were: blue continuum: 7.7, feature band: 7.01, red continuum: 7.59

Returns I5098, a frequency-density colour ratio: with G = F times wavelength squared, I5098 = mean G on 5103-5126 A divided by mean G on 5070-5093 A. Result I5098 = 1.10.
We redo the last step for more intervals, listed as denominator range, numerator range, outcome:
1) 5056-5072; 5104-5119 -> 1.05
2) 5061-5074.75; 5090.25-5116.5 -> 1.04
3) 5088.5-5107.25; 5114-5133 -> 1.07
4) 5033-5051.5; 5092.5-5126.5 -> 1.04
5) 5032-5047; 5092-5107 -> 1.03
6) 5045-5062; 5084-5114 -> 0.97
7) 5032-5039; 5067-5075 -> 1.00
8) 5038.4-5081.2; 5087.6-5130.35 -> 1.03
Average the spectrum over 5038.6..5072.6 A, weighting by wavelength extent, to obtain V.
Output 7.32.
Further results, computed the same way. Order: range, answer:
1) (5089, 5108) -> 7.07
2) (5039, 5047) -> 7.16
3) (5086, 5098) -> 7.1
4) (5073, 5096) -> 6.89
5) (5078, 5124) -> 7.16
